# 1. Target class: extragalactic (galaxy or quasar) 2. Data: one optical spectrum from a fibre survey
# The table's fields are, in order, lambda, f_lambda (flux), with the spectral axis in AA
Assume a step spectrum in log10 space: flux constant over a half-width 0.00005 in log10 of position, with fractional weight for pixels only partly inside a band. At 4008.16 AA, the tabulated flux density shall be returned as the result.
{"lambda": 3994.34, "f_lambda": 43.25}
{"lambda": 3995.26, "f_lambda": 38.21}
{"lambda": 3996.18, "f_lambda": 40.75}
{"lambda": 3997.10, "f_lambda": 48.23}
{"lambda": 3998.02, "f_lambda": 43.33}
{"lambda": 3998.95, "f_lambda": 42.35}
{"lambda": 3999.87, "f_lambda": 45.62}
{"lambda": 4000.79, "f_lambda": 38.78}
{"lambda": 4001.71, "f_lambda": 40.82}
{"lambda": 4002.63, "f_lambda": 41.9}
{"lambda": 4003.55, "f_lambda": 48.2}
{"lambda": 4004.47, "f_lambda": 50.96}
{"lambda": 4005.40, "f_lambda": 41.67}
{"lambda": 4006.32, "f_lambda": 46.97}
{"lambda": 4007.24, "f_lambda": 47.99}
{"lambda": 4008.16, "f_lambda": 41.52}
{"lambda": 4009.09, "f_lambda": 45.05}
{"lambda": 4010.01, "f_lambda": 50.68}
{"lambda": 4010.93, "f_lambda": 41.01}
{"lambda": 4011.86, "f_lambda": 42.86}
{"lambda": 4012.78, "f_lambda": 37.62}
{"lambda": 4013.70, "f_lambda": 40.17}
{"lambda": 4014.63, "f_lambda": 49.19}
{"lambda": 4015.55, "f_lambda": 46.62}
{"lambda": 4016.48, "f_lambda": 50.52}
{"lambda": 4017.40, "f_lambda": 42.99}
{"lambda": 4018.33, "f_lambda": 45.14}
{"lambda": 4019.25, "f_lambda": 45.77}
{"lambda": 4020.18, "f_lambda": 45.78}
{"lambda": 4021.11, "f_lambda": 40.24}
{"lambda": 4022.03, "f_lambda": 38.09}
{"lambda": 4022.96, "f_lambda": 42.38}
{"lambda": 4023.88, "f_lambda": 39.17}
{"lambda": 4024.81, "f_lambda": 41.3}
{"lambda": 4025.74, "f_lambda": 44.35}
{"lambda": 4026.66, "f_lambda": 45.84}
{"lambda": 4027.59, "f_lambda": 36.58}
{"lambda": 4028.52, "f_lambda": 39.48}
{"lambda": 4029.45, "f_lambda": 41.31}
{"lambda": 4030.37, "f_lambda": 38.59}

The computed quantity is 41.52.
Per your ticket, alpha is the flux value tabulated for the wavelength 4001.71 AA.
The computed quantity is 40.82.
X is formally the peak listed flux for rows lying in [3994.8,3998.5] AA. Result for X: 48.23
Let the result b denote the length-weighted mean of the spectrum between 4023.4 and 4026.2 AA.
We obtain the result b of 41.7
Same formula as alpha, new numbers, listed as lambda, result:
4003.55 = 48.2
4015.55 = 46.62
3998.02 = 43.33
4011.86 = 42.86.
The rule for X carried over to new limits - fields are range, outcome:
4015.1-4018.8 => 50.52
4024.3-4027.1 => 45.84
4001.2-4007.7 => 50.96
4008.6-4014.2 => 50.68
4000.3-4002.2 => 40.82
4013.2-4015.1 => 49.19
